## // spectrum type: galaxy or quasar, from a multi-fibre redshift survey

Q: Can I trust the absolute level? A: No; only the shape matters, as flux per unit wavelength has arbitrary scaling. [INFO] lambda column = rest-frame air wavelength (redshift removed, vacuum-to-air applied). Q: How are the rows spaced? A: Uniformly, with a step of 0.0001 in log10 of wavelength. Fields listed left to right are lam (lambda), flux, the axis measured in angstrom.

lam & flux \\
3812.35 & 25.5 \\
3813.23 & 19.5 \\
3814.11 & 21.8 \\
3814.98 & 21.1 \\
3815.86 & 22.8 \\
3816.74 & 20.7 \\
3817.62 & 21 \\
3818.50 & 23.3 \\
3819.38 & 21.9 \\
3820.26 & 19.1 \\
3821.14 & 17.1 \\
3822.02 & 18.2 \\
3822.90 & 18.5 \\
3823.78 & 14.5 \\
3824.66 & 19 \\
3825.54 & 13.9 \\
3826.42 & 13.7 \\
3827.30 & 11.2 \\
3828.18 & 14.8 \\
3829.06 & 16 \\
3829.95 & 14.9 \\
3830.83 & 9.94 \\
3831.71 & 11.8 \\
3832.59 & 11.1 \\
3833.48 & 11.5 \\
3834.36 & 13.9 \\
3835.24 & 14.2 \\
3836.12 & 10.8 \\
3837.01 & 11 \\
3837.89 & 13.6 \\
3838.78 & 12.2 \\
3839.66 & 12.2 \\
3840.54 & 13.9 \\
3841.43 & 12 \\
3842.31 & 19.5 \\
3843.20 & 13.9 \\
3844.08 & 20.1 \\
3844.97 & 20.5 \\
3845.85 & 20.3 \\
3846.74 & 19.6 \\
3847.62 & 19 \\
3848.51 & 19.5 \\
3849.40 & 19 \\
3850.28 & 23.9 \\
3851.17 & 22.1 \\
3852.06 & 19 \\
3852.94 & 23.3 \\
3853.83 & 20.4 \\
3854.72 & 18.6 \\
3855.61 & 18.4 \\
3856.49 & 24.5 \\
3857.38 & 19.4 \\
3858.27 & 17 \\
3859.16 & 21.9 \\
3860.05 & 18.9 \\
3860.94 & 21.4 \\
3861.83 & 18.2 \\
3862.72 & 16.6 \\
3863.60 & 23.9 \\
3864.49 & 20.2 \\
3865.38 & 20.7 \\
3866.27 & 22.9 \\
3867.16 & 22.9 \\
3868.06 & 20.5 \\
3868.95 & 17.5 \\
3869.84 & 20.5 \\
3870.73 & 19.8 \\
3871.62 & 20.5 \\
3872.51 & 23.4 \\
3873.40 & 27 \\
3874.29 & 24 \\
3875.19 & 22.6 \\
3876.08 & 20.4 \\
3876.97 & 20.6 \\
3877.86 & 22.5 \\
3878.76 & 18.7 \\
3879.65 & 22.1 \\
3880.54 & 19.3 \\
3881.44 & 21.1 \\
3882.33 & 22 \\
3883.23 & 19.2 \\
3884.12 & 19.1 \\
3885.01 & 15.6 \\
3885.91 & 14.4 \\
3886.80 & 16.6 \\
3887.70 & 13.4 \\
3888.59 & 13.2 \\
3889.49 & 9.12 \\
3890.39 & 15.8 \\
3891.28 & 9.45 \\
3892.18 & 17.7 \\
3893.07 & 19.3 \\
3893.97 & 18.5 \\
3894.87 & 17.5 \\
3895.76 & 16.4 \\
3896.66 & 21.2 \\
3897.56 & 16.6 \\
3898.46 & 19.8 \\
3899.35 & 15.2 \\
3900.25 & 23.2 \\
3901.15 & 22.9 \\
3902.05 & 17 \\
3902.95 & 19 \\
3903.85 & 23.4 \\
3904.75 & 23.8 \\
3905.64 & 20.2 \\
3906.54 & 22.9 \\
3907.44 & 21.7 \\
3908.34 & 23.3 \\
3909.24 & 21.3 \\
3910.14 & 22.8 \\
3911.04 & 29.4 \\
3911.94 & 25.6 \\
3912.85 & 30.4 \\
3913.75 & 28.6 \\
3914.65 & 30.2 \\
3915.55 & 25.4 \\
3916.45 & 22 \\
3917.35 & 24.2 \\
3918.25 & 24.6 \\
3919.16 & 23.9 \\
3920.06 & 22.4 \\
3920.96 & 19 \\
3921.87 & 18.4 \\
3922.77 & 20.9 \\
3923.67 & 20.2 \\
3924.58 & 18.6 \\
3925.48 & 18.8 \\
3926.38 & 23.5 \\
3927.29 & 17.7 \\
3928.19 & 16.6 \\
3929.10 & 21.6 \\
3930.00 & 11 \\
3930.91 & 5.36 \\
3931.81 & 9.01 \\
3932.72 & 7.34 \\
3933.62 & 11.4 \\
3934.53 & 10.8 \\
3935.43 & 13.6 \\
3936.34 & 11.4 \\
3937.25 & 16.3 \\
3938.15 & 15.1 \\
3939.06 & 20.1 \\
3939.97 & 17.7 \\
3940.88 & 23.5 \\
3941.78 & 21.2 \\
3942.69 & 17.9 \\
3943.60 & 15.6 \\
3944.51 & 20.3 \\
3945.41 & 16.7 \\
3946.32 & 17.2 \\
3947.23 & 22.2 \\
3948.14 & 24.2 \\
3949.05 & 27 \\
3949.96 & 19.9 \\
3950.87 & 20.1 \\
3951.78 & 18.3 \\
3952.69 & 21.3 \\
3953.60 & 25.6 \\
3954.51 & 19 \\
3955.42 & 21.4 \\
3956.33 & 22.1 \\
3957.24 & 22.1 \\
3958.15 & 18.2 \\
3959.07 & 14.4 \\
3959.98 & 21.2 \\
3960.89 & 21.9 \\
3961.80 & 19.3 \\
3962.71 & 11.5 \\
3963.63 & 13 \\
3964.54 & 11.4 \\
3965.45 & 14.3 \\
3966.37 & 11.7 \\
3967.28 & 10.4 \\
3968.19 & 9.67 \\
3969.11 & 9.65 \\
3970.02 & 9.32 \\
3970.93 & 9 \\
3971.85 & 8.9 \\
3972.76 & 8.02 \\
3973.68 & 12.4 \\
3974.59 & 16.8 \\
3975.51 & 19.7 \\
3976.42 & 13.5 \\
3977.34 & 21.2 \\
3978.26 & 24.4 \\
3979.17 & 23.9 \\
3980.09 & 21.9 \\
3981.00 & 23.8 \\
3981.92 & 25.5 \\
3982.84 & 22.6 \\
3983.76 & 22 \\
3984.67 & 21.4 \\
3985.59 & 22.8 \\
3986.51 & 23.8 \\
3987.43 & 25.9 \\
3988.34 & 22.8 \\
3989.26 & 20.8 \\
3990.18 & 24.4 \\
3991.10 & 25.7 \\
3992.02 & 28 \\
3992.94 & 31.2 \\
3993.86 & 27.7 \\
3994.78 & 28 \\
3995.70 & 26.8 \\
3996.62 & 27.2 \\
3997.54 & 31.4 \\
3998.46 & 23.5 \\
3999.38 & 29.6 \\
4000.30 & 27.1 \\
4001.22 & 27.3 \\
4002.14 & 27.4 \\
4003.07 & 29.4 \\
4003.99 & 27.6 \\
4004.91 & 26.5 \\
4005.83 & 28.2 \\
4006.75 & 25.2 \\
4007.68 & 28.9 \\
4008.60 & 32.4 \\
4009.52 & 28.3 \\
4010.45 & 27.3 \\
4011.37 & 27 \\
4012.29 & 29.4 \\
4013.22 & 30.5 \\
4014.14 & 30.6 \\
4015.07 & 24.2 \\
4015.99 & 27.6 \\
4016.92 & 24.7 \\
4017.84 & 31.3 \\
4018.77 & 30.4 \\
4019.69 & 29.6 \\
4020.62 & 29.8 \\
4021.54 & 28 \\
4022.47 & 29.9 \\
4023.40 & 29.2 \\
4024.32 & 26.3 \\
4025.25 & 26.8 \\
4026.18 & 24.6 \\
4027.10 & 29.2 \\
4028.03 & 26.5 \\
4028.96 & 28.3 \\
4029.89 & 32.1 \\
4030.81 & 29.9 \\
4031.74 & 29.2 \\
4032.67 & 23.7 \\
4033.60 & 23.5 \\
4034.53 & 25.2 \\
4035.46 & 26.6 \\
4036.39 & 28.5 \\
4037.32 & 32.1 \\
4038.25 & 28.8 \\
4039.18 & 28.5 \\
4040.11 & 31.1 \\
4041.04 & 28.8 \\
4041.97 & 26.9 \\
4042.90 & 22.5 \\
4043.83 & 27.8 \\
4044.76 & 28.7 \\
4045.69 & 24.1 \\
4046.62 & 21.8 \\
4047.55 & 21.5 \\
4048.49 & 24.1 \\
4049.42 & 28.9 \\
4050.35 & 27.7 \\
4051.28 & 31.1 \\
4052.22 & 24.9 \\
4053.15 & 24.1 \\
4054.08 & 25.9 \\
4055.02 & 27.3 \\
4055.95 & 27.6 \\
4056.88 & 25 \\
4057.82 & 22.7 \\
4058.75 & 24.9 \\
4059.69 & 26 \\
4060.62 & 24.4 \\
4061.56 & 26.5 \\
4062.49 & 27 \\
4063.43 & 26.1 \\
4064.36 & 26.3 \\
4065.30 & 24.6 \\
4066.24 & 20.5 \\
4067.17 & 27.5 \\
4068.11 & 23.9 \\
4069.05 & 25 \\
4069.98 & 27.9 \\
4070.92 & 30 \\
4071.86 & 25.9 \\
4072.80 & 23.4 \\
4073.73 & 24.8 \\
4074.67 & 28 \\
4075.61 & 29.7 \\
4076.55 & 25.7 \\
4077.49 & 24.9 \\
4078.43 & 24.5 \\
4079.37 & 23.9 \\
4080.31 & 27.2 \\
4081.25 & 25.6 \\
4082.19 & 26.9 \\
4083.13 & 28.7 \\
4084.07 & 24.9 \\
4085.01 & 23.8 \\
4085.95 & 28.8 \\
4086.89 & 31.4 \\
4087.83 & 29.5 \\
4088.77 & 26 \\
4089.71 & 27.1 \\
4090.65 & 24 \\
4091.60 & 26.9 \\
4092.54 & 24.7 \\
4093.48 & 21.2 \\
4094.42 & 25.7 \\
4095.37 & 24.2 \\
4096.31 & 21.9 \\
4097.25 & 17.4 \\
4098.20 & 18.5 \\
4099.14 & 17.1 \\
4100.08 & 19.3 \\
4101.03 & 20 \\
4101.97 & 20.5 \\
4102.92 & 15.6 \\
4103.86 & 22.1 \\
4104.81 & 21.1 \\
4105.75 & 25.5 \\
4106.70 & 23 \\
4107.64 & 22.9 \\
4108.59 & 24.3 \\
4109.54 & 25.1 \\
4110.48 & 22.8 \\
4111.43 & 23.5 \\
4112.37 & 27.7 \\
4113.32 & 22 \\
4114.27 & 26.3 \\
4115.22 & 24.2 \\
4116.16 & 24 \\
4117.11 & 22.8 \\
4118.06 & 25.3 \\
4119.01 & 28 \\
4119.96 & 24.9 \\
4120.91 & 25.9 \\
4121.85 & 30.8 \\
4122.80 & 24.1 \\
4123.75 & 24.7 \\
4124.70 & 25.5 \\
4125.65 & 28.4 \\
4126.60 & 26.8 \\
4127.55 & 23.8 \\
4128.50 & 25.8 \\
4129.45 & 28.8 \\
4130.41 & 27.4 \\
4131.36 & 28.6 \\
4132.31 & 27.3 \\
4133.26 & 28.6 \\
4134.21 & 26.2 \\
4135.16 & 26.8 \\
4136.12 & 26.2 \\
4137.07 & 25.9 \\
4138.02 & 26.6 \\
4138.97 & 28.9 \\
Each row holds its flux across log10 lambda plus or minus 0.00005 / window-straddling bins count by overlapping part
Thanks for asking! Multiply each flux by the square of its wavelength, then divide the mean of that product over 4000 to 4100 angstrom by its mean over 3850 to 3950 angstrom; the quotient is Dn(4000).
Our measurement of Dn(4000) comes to 1.46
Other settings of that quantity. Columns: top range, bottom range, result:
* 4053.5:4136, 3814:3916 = 1.48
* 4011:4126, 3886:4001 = 1.40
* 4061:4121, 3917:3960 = 1.43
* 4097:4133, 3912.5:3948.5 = 1.40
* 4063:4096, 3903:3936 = 1.39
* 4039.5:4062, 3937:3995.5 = 1.40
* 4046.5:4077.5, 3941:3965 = 1.40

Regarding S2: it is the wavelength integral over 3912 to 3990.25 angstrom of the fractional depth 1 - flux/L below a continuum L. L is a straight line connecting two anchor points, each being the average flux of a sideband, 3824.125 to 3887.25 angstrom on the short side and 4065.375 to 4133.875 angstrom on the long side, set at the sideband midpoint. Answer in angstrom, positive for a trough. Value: 8.2 angstrom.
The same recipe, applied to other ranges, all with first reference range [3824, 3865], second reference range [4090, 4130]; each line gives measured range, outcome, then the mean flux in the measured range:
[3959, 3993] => 3.5 angstrom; 18.3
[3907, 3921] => -4.5 angstrom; 24.8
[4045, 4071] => -3.6 angstrom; 25.6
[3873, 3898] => -0.4 angstrom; 18.3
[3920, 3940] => 3.5 angstrom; 15.8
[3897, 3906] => -0.8 angstrom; 20.1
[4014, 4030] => -4.9 angstrom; 28.1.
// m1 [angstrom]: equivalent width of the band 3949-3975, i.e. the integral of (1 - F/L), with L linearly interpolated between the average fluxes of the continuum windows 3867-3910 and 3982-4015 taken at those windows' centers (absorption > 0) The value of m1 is 8.9 angstrom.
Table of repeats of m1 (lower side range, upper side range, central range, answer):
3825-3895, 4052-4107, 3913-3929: -2.0 angstrom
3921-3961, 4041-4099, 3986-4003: -4.4 angstrom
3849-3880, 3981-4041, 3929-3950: 6.8 angstrom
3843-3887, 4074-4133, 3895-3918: -1.6 angstrom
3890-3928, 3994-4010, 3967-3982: 6.0 angstrom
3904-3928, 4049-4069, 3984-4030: -4.8 angstrom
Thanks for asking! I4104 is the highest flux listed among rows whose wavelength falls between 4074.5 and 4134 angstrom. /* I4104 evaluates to 31.4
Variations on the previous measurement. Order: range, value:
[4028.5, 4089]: 32.1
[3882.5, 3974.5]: 30.4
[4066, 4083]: 30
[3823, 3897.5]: 27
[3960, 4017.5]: 32.4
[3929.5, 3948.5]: 24.2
